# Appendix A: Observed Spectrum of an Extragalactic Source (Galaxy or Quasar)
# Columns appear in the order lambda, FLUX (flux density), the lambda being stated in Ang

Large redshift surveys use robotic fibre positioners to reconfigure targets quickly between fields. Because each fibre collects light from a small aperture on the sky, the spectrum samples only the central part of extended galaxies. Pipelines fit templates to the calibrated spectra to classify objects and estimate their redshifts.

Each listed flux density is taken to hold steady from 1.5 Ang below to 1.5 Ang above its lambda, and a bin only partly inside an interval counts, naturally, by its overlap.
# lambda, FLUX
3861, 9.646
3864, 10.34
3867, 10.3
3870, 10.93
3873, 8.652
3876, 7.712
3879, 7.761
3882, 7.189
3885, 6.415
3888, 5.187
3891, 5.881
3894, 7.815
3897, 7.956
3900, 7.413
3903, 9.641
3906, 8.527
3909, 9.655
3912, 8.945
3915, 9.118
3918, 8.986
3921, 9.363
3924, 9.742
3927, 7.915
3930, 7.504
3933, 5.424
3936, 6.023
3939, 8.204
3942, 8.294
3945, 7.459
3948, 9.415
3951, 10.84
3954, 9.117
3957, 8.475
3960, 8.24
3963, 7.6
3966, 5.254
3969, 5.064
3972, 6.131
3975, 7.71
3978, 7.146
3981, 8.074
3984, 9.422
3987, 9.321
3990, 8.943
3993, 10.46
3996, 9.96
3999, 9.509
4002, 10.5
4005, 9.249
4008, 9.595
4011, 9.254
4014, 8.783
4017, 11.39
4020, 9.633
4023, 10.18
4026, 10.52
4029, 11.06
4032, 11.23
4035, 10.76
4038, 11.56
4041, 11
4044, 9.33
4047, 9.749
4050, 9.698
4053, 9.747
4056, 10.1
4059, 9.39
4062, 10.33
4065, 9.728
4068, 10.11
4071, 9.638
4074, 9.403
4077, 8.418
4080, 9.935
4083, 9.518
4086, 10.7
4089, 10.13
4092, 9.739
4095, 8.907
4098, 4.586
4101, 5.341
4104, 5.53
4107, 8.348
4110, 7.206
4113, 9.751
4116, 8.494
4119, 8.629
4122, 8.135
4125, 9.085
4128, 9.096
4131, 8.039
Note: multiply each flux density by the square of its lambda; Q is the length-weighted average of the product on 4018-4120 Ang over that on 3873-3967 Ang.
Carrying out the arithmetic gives 1.3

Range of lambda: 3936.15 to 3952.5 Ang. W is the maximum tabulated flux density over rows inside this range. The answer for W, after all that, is 10.84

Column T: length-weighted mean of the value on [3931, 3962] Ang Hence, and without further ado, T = 8.13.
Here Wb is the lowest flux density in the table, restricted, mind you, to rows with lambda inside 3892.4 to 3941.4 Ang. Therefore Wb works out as 5.424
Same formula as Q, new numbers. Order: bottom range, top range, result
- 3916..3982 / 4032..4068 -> 1.37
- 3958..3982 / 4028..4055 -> 1.57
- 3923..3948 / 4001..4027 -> 1.35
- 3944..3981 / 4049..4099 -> 1.30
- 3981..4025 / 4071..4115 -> 0.91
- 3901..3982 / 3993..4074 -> 1.31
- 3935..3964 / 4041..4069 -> 1.23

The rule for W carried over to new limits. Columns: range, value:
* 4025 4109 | 11.56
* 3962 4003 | 10.5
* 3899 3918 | 9.655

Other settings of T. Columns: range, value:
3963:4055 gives 9.32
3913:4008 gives 8.36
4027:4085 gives 10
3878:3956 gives 8.07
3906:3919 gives 9.11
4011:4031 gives 10.2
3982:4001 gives 9.59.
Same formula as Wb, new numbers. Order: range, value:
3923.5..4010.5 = 5.064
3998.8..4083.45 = 8.418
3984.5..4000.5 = 8.943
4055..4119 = 4.586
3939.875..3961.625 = 7.459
